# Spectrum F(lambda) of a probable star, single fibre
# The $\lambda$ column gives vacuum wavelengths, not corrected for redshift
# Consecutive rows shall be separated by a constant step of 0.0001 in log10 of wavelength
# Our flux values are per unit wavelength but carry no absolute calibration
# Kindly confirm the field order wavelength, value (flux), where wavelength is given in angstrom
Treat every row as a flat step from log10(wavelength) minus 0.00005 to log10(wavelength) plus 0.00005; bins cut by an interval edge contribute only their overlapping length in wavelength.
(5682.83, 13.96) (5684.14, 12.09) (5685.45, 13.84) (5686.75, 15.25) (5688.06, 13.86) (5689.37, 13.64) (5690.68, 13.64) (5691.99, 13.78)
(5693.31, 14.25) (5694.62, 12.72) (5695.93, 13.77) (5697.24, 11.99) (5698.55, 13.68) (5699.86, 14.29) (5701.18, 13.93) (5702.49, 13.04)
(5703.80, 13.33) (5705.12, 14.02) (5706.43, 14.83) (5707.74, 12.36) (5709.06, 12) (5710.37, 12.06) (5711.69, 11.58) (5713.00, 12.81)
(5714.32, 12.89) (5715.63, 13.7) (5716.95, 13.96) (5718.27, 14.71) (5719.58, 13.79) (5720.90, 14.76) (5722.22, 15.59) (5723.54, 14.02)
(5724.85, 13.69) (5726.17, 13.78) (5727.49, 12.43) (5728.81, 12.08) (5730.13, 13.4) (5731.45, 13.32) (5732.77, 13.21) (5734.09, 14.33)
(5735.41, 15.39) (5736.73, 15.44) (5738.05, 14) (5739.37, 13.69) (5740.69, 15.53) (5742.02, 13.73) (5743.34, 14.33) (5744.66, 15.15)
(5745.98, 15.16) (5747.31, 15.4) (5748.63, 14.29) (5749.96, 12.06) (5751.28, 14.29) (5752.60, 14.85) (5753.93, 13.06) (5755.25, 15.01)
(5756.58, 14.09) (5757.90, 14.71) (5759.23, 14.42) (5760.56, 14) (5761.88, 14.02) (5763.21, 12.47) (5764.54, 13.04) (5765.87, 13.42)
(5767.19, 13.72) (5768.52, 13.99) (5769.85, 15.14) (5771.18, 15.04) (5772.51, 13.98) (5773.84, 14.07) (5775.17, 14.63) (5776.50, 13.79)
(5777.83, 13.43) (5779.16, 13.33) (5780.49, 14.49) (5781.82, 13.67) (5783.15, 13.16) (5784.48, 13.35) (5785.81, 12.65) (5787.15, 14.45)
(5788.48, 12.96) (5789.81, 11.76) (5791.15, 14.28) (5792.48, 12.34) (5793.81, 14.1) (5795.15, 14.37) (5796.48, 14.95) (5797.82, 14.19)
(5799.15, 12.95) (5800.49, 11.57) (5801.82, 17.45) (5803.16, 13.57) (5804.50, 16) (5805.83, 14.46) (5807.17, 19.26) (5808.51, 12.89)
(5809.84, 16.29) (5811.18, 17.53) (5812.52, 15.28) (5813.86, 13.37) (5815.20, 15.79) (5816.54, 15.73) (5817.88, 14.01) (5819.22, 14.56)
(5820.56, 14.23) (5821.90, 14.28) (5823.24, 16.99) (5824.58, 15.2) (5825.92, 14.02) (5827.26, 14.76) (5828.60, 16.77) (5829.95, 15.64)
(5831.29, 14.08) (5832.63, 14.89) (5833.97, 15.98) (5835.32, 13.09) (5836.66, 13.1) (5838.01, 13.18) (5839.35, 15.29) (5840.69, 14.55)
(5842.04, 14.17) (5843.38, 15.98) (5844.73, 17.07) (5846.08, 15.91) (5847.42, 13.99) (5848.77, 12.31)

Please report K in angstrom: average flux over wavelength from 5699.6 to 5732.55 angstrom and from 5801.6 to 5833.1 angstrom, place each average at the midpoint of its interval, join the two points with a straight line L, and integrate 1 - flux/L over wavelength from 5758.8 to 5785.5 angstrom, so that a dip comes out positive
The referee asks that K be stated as 1.13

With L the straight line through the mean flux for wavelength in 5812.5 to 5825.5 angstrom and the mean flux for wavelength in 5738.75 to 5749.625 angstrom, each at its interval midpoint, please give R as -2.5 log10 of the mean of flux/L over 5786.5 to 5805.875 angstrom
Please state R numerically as 0.06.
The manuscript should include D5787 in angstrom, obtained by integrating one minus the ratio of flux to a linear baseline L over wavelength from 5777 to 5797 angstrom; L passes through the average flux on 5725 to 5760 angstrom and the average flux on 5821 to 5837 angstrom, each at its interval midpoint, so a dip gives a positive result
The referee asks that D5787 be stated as 1.4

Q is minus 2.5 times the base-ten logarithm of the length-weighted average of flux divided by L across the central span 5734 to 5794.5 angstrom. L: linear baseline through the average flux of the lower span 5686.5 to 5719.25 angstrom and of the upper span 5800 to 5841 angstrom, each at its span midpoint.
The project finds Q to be 0.02 mag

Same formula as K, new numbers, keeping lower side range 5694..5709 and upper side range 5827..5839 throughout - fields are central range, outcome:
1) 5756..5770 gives 0.1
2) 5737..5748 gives -0.7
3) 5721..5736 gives -0.1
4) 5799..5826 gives -1.2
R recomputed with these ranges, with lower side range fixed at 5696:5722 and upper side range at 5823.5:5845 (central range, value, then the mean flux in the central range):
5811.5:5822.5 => -0.01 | 14.7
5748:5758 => -0.01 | 14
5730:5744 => -0.04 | 14.2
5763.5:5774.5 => 0.01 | 14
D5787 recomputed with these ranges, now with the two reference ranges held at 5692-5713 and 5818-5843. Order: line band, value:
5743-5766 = -0.50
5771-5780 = 0.04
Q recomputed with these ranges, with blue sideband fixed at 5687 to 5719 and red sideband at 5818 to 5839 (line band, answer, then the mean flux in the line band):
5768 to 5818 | 0.00 mag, 14.3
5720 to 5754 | -0.03 mag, 14.1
